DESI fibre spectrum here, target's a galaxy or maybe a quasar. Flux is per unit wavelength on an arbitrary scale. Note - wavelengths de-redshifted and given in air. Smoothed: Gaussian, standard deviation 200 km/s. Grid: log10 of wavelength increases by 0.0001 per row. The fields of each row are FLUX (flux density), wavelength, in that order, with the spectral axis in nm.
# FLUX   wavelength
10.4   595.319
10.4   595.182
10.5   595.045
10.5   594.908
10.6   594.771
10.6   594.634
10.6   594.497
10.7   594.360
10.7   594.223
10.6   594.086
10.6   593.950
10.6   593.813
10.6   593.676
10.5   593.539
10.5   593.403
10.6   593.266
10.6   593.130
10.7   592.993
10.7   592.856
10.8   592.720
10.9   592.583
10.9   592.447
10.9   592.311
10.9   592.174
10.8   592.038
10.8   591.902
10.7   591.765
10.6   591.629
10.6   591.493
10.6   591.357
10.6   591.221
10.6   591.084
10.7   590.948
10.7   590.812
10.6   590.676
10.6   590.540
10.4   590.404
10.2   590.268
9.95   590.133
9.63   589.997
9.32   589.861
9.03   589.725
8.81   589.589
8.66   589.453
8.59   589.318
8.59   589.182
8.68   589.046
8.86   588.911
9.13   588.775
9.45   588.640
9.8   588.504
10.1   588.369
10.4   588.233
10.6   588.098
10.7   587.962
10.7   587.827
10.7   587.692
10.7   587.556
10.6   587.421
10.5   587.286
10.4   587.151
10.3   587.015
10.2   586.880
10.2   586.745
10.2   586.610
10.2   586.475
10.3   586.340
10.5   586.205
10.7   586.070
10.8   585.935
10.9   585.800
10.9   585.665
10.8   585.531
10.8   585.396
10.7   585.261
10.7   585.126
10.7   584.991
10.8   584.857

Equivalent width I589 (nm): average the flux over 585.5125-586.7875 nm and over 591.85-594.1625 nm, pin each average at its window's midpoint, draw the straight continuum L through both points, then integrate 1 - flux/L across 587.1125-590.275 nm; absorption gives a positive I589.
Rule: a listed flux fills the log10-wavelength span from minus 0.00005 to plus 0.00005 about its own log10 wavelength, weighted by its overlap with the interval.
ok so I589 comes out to 0.26 nm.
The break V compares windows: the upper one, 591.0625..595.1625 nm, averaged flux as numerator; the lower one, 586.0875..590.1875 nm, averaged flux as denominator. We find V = 1.08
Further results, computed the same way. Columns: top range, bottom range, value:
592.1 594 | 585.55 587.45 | 1.02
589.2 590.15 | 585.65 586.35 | 0.85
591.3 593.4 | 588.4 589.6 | 1.19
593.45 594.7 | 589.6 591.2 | 1.05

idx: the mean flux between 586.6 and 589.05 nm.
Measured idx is 10.2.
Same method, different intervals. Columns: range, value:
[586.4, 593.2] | 10.2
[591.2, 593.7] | 10.7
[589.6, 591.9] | 10.3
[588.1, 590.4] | 9.39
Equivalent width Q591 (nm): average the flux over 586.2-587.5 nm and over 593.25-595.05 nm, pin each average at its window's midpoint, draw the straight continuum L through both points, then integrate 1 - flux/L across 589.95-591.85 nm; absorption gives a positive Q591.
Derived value 0.00 nm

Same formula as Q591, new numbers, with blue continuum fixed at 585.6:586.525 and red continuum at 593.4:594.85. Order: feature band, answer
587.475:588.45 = 0.01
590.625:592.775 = -0.03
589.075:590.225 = 0.17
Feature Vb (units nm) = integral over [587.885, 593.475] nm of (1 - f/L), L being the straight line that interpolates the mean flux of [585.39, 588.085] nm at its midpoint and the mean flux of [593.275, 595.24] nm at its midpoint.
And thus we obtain 0.21 nm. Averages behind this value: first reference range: 10.6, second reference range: 10.6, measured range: 10.2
